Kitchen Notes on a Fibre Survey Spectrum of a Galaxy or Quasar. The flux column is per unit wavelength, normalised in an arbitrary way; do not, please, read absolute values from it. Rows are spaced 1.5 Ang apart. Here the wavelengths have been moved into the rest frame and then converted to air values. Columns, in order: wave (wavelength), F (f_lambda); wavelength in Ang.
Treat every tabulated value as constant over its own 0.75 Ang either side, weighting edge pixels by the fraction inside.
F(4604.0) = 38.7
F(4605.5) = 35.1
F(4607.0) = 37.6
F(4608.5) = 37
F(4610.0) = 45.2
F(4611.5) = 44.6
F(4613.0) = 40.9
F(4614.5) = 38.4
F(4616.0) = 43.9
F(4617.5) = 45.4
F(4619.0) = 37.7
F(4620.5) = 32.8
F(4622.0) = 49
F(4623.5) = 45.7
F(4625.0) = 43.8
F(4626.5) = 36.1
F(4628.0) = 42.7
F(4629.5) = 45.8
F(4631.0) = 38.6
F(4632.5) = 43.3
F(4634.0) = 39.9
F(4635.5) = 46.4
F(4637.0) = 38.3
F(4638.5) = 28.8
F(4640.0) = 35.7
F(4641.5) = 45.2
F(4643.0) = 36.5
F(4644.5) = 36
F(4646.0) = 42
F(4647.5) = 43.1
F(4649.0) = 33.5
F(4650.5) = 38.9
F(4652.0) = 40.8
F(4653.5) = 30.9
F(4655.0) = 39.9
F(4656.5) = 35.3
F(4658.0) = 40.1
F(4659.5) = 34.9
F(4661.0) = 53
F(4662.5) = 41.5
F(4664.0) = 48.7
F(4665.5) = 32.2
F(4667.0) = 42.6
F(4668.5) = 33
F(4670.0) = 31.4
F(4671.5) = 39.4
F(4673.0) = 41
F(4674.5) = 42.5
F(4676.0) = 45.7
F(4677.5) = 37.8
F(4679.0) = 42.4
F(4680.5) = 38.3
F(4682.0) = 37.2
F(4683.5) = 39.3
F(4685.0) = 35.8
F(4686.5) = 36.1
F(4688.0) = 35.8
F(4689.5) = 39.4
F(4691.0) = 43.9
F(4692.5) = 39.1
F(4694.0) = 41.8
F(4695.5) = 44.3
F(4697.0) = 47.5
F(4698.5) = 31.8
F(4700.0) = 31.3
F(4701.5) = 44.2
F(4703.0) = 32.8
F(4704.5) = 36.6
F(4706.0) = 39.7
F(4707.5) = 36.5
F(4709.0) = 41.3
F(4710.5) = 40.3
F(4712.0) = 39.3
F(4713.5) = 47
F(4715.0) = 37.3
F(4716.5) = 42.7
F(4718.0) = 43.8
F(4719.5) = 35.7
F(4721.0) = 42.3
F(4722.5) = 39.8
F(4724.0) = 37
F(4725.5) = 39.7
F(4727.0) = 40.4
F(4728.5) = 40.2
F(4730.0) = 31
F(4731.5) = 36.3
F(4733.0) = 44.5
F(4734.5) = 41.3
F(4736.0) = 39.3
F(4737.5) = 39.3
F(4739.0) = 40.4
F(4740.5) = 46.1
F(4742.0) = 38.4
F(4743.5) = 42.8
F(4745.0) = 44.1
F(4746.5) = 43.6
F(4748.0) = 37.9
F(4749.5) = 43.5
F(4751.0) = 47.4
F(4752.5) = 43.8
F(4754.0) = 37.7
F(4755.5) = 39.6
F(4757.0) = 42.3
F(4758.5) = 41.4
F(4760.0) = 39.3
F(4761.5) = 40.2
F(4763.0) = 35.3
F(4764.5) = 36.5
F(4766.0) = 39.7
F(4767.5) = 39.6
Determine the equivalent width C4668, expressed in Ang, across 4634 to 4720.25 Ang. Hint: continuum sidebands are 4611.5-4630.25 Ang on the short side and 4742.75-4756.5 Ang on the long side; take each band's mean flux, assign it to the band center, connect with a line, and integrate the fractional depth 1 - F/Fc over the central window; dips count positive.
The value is 5.9 Ang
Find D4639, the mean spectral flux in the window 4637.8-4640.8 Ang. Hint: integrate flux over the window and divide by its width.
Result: 32.5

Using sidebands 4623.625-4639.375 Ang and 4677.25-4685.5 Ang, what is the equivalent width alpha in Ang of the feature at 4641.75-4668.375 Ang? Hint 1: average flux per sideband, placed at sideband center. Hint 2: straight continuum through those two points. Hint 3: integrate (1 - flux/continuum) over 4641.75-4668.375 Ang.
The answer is 0.2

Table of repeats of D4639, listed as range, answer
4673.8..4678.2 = 42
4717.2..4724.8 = 39.7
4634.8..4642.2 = 38.8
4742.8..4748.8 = 42.1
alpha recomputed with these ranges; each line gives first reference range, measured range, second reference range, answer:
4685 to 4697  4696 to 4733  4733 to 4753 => 1.84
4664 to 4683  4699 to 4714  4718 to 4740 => 0.21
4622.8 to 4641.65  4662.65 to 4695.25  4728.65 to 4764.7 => 1.02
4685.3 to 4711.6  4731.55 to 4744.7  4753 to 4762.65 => -0.56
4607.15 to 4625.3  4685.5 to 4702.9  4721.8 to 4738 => 0.27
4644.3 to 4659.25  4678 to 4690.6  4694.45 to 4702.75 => 0.27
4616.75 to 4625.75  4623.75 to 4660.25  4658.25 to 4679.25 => 2.13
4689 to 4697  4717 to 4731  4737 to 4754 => 1.13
